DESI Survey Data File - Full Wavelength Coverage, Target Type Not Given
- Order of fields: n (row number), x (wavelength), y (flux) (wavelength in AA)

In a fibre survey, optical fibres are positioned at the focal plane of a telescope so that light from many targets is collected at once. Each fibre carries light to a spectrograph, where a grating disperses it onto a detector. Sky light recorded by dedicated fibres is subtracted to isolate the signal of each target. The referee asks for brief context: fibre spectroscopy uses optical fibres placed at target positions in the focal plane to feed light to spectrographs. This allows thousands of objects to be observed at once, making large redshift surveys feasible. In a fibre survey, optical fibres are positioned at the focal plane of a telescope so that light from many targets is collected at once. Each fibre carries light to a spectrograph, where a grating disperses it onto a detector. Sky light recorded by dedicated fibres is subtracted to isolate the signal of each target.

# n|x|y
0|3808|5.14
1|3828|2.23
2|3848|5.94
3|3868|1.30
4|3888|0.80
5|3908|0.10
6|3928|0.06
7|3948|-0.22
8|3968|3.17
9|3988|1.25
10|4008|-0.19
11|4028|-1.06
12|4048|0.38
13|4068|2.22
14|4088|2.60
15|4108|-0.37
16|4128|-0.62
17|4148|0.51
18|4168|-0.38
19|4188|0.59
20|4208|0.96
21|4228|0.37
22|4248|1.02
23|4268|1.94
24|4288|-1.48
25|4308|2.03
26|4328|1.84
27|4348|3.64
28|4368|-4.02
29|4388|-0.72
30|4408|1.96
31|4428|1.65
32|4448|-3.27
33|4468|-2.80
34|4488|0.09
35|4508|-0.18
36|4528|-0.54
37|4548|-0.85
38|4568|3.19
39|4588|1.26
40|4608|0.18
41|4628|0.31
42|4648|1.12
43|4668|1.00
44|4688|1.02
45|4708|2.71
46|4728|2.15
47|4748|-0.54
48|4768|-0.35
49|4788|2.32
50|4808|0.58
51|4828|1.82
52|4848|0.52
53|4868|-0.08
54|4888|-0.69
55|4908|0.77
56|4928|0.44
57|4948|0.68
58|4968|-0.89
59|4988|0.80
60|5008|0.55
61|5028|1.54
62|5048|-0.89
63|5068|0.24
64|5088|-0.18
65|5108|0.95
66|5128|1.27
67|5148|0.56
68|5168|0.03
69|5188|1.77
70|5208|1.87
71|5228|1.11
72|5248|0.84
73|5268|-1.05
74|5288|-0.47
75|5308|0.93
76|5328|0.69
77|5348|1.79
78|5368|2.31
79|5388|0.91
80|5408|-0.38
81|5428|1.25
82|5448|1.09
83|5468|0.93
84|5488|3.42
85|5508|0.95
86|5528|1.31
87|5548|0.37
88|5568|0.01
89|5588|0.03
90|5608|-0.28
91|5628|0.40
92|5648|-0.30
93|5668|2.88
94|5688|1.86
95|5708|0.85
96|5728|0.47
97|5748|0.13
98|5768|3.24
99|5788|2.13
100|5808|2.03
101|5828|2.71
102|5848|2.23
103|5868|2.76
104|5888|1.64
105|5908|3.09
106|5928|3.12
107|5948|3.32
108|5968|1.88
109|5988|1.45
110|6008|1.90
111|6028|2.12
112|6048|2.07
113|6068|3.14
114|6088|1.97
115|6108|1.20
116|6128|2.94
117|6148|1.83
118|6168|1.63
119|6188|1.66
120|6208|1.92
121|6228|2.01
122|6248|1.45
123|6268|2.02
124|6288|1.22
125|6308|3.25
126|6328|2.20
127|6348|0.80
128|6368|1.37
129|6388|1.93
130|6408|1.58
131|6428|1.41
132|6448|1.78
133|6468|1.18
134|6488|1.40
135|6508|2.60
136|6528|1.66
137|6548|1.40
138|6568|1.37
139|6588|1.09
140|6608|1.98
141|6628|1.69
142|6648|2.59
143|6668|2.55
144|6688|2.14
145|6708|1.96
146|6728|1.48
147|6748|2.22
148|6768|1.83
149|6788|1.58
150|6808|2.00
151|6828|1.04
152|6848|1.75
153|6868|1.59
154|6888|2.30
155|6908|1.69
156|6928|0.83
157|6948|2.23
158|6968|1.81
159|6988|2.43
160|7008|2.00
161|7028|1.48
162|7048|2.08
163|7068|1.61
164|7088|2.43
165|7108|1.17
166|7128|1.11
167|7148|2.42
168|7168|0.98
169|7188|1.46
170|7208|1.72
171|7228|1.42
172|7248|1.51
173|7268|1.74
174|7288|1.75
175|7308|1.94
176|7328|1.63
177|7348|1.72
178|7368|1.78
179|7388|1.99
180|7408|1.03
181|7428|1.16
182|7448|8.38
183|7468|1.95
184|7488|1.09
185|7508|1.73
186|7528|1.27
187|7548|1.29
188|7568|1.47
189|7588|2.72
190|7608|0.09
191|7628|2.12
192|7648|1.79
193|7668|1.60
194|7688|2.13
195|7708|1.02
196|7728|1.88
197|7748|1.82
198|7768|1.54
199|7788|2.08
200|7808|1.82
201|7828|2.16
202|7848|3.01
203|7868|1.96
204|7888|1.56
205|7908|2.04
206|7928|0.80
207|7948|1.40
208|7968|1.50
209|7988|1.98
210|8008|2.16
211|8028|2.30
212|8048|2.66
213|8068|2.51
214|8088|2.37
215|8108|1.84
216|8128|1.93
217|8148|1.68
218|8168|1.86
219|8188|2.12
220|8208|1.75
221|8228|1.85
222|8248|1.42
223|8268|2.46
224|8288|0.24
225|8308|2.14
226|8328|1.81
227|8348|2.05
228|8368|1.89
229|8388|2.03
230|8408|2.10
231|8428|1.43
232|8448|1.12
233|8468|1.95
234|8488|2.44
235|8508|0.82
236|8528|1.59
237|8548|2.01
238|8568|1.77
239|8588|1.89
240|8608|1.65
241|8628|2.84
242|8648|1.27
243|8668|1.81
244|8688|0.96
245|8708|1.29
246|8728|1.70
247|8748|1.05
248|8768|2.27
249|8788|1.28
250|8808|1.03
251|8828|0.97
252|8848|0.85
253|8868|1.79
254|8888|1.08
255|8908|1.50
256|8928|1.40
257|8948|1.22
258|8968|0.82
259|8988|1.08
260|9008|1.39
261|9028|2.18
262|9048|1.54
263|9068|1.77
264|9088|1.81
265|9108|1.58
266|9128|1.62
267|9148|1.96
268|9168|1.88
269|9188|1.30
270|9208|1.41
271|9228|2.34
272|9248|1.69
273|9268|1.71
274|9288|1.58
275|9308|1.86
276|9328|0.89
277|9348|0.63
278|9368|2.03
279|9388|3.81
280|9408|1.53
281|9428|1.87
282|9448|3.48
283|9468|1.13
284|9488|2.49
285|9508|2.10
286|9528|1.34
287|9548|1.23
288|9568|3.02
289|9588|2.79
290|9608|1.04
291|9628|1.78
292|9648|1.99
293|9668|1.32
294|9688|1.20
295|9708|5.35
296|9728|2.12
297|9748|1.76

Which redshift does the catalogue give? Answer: 0.998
